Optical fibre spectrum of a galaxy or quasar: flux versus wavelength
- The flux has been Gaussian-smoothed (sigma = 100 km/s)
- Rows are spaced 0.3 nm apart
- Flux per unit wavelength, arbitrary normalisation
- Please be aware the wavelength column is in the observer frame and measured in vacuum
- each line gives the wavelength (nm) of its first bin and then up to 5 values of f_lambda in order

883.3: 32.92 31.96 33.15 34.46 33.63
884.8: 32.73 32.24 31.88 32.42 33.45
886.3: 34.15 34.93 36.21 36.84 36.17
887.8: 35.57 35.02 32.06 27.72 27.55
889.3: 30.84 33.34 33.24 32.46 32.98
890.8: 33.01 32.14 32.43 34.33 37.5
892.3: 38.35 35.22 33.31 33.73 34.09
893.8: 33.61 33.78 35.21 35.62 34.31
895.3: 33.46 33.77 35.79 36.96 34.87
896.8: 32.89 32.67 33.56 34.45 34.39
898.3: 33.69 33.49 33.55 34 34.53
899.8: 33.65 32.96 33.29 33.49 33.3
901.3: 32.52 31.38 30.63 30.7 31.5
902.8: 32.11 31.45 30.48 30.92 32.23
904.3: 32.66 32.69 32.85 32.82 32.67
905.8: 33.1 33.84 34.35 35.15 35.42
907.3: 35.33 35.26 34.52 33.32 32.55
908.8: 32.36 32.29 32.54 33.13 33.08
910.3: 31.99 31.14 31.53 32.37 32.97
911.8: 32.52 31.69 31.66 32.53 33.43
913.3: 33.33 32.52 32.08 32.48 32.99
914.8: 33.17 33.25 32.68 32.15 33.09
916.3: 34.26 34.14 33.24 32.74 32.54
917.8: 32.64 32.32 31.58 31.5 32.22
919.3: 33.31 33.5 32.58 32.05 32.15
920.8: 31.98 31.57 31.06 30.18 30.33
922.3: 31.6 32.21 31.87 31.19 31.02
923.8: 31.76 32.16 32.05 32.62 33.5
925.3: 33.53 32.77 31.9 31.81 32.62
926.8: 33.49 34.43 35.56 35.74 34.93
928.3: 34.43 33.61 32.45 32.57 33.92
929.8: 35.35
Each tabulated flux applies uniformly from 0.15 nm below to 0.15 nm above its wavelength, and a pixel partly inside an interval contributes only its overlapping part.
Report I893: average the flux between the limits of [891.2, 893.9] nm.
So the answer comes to 34.7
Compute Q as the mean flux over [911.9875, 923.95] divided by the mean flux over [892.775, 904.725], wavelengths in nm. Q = 1.0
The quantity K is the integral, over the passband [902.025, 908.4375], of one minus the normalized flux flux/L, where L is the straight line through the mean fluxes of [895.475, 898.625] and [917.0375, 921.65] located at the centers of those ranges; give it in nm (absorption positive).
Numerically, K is 0.10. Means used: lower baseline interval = 34.3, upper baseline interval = 32.2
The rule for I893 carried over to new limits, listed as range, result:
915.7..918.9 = 32.8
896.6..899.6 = 33.7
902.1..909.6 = 32.9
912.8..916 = 32.8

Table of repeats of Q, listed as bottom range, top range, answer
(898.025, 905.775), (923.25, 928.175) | 1.02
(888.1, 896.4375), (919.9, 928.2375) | 0.97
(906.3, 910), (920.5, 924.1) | 0.93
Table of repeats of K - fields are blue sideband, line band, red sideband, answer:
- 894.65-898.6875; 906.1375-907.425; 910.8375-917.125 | -0.06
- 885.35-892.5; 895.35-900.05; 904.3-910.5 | -0.09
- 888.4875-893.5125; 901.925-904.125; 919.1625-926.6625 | 0.09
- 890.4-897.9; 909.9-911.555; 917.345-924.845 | 0.04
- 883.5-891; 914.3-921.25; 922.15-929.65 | 0.06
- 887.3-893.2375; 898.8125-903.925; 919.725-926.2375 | 0.08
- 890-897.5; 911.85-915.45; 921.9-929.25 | 0.08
